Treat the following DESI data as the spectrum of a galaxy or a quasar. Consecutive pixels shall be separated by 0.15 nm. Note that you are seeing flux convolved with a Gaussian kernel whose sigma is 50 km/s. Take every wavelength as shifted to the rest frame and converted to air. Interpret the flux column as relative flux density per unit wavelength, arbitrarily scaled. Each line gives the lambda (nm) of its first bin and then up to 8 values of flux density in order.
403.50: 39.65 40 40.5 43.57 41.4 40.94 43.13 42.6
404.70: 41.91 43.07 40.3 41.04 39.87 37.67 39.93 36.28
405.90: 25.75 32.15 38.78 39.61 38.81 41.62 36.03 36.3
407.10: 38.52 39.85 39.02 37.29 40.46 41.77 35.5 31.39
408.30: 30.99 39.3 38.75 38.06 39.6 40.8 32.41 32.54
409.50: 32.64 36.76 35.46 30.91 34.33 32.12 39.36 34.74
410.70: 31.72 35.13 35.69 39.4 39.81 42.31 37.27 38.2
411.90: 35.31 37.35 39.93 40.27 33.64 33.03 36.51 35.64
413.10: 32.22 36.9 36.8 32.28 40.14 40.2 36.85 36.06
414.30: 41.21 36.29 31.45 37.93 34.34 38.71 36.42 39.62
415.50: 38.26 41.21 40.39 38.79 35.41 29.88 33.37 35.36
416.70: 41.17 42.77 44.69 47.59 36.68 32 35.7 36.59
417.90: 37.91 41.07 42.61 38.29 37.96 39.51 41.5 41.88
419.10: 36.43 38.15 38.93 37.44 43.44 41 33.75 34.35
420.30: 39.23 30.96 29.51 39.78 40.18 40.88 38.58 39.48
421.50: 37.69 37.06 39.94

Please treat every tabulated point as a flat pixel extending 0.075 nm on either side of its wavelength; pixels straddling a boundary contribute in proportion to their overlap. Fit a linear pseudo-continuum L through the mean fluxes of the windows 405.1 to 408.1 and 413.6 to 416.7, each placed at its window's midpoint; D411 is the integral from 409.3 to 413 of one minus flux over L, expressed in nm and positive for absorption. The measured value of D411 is 0.14 nm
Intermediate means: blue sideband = 37.7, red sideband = 37.2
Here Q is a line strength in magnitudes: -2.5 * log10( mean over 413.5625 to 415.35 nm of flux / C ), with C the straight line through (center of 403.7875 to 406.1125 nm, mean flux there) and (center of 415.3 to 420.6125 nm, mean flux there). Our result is 0.04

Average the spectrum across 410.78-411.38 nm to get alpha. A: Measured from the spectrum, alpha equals 37.6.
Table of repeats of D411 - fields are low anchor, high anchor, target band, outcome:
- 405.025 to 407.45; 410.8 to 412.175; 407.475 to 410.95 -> 0.190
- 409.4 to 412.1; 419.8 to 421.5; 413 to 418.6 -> -0.181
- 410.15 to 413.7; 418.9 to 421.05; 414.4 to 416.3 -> -0.001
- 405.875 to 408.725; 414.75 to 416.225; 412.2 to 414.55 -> 0.067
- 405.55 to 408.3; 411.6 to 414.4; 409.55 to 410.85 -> 0.087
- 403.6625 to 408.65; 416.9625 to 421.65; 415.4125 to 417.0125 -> 0.017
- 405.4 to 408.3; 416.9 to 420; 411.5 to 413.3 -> 0.081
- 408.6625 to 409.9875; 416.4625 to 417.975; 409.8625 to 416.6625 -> 0.140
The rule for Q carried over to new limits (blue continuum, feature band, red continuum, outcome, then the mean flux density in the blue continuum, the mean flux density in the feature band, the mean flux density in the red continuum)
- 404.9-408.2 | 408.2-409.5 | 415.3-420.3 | 0.05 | 37.7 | 36.2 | 38.6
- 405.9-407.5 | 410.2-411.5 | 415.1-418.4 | 0.04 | 37.5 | 36.7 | 38.4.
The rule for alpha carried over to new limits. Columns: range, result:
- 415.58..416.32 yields 37.2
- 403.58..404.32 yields 41.3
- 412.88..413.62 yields 34.8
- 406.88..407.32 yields 38.2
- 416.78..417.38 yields 42.8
